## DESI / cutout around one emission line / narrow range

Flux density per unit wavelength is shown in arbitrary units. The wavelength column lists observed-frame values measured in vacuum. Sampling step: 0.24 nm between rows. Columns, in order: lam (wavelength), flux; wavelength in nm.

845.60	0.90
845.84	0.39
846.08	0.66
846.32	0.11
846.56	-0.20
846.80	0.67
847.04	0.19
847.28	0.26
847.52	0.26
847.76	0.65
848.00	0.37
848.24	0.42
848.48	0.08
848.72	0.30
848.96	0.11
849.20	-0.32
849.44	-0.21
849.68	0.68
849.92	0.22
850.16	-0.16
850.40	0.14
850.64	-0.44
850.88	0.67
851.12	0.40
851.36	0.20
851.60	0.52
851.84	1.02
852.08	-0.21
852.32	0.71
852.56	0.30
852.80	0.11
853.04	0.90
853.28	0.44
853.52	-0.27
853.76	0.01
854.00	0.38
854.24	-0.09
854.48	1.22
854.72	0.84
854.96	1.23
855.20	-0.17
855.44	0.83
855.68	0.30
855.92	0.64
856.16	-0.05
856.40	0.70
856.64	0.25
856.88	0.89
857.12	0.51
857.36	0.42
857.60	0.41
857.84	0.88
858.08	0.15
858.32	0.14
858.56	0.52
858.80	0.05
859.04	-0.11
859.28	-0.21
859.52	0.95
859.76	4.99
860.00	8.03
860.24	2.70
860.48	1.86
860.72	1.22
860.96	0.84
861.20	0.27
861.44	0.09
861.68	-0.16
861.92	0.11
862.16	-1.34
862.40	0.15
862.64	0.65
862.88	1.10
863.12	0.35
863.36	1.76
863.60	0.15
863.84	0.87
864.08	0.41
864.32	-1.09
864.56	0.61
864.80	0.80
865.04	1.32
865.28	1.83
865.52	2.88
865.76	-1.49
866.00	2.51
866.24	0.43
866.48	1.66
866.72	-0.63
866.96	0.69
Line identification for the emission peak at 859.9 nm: H-beta 4861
